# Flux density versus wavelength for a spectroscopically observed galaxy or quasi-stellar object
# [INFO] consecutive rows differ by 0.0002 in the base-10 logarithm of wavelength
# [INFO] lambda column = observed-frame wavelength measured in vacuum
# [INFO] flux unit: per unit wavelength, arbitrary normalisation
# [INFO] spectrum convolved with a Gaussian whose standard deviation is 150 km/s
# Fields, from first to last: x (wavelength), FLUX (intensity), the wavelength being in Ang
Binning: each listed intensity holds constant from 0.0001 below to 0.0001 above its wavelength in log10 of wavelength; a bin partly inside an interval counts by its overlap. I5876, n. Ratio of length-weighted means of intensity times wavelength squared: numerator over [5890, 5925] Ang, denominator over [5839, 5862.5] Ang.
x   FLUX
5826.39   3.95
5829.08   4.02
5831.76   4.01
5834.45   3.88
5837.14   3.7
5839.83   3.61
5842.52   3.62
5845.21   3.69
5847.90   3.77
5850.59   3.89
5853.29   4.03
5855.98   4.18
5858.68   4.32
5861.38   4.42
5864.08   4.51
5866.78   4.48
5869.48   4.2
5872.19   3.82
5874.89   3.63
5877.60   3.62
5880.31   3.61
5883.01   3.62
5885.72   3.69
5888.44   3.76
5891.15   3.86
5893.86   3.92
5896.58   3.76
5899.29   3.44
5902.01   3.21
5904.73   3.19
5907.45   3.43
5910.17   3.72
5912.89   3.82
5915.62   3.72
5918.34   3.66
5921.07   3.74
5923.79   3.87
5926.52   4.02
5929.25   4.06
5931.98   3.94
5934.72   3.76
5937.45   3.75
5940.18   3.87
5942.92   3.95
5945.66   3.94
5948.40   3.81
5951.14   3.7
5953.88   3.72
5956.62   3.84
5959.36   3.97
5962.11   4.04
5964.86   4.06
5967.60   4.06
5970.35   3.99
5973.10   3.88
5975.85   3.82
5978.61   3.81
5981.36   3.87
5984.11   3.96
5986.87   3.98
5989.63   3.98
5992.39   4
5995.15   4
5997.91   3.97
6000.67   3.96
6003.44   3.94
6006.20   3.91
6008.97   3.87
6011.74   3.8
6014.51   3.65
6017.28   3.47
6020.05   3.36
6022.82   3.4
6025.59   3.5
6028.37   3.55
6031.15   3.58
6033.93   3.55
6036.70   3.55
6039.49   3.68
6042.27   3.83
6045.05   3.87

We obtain 0.9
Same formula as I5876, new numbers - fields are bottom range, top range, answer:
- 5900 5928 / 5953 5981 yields 1.10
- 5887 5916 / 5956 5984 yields 1.11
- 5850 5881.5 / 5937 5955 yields 0.97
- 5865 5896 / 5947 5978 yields 1.04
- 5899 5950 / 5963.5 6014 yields 1.07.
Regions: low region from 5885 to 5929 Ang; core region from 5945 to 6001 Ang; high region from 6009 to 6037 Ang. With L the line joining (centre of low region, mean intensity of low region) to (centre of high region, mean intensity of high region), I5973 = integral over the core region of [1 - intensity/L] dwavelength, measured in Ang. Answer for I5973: -4.8 Ang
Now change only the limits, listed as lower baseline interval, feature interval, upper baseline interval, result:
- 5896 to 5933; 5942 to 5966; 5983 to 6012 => -0.51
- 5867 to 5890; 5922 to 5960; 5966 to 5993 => 0.07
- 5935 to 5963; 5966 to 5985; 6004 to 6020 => -0.59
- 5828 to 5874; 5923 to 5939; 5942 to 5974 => 0.15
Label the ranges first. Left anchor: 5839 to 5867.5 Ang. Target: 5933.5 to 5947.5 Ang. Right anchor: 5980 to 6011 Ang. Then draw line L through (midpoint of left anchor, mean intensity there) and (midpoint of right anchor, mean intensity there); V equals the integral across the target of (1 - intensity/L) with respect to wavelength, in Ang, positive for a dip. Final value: 0.5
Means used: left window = 4.05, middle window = 3.85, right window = 3.95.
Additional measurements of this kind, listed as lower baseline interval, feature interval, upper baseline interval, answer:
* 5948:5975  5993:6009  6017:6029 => -1.49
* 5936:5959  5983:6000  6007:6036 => -1.39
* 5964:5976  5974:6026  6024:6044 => -0.06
